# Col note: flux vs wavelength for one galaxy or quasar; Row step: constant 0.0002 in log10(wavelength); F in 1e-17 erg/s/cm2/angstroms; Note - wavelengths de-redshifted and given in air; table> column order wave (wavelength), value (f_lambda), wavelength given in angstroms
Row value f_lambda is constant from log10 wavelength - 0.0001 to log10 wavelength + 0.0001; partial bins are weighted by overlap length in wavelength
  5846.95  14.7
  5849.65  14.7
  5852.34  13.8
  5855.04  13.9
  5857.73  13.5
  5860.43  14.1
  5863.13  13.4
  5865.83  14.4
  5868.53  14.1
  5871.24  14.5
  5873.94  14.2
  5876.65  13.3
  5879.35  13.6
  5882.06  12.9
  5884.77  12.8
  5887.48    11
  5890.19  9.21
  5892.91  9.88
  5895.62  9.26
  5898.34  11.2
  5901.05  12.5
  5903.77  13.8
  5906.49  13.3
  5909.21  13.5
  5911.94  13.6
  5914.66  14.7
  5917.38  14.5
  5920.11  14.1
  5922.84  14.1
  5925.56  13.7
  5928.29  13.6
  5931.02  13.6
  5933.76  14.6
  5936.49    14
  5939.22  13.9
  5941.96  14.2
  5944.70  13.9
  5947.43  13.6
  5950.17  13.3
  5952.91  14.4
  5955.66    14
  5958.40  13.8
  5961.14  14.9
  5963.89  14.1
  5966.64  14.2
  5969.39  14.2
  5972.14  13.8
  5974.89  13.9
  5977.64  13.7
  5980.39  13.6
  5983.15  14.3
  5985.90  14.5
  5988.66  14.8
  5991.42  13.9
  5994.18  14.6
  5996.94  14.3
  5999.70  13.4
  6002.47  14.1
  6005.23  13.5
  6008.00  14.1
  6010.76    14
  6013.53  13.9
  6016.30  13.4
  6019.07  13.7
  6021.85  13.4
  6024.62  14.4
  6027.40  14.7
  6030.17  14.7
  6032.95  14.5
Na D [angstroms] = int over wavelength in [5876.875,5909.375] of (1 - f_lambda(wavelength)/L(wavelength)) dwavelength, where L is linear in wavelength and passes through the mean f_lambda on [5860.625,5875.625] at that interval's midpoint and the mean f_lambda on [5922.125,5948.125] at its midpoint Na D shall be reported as 4.9 angstroms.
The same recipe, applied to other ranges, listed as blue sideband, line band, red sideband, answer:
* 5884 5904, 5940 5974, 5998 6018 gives -4.0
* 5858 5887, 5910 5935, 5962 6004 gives -0.3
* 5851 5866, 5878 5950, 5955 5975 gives 4.8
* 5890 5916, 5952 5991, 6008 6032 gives -2.5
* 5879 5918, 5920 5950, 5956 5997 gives -1.7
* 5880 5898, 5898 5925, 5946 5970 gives -3.7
